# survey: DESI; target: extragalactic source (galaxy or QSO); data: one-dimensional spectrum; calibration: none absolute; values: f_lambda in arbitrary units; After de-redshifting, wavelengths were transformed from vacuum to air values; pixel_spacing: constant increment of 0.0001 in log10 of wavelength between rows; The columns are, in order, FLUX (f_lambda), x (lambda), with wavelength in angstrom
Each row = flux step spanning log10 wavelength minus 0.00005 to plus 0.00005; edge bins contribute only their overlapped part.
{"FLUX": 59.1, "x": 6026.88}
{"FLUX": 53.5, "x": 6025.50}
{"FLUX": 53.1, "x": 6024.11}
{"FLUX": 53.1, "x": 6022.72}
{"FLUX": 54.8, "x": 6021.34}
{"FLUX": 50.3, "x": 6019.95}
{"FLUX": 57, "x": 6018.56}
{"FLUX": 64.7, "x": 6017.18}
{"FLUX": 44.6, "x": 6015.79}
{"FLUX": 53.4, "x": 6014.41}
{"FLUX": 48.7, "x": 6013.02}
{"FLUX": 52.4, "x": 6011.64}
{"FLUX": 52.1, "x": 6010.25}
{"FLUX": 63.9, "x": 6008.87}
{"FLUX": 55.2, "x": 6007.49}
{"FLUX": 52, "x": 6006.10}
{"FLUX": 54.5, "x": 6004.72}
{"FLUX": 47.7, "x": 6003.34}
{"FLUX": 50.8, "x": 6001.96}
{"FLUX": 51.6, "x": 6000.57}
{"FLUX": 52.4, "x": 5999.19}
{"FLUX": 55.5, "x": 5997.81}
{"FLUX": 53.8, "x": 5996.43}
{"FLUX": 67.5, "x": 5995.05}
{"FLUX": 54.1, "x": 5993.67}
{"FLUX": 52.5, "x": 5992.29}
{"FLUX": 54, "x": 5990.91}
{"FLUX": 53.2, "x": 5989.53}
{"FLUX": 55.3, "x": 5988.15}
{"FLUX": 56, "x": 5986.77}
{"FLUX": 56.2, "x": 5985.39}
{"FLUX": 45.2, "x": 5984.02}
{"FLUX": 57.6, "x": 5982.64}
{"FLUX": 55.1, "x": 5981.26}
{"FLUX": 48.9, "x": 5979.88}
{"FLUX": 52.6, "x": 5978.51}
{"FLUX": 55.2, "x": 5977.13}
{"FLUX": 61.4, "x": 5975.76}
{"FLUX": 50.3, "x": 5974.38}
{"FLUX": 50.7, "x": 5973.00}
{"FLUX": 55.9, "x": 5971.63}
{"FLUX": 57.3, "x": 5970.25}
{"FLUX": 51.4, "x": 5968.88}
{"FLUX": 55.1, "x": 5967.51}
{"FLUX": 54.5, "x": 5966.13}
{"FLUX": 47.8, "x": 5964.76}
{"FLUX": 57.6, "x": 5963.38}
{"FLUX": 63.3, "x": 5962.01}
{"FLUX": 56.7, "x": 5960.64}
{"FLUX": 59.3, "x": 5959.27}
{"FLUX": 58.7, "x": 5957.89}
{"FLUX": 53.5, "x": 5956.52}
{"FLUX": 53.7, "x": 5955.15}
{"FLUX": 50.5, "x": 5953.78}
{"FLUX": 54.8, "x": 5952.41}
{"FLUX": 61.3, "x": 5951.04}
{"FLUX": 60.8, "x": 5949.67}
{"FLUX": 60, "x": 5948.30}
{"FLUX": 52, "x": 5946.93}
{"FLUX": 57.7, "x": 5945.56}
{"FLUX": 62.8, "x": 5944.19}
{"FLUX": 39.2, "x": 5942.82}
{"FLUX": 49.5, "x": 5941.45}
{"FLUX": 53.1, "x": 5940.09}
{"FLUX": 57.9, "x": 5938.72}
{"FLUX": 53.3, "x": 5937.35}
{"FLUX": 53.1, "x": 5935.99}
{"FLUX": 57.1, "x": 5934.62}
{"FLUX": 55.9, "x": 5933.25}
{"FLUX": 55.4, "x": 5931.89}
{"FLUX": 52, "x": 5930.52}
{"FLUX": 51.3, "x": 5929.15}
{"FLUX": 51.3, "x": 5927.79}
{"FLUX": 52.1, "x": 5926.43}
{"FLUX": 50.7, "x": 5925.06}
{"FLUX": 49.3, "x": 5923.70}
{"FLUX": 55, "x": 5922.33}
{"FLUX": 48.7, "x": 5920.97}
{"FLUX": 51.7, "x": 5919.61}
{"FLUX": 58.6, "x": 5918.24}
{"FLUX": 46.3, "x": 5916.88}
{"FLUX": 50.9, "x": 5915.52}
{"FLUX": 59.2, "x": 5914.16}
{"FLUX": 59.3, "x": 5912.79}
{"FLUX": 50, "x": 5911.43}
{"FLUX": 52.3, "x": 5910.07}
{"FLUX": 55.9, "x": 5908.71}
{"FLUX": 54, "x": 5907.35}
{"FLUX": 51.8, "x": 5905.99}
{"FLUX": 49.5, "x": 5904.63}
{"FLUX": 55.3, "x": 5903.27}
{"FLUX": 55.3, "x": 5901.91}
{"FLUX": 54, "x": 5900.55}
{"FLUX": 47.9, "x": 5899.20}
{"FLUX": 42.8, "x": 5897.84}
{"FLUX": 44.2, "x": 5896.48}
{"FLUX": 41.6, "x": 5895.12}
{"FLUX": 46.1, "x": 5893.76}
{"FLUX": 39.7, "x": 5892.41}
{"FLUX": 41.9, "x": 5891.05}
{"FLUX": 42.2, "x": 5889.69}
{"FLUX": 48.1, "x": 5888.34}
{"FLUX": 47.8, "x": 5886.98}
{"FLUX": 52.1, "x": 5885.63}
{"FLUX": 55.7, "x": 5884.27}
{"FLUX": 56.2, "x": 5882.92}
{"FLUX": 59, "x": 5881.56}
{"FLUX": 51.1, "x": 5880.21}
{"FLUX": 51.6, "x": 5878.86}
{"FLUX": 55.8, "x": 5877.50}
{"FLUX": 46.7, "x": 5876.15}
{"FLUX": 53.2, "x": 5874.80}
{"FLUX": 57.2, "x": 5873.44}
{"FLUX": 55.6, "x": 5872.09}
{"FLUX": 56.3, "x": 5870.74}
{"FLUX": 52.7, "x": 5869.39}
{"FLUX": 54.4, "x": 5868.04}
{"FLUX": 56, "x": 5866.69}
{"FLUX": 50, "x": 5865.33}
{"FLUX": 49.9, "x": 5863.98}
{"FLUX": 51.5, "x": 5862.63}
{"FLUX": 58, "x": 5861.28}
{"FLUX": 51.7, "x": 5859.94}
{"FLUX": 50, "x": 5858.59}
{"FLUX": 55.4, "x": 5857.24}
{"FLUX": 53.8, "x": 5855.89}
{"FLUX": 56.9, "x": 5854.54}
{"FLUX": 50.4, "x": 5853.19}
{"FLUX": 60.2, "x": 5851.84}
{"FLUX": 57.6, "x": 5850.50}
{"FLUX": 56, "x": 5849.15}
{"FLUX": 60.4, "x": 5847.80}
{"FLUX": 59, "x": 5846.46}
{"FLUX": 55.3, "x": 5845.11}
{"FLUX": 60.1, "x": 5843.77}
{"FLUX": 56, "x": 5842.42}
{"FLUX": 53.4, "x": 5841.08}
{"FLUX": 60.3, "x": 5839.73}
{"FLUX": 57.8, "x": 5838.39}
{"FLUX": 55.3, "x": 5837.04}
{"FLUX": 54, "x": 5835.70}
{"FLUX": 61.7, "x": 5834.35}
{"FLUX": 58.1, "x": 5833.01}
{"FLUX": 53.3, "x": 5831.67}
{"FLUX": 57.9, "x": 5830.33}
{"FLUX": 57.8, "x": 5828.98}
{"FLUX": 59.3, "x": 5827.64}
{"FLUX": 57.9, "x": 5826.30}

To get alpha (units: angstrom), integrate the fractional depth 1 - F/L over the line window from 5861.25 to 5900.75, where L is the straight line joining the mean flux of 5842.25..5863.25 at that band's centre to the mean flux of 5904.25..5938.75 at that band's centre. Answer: 3.06 angstrom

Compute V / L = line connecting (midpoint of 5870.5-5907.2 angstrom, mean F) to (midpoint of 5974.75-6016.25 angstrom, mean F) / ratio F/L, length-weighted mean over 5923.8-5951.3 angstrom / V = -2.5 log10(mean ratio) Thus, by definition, -0.05 mag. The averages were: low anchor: 50.3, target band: 54.1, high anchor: 53.8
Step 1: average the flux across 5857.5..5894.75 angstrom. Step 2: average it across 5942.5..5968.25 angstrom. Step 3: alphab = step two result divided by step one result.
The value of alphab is 1.09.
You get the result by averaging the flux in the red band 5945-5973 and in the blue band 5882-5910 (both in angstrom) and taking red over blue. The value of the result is 1.14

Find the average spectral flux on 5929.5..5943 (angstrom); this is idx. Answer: 53.1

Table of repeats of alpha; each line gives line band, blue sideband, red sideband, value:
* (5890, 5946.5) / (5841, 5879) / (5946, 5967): 4.2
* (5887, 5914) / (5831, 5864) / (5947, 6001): 3.1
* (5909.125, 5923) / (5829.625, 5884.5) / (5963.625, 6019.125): 0.4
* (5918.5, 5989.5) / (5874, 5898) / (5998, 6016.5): -4.8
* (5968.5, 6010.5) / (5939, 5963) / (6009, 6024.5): 0.2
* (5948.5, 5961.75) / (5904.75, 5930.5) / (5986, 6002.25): -0.8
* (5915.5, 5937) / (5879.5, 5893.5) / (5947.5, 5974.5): 0.1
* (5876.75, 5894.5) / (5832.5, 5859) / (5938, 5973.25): 2.0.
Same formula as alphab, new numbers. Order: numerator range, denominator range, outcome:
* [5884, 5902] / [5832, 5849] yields 0.81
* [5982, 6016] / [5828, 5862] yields 0.95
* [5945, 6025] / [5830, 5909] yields 1.03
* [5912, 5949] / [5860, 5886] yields 0.99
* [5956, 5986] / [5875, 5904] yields 1.11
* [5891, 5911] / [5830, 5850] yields 0.86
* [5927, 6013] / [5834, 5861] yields 0.97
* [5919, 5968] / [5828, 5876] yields 0.98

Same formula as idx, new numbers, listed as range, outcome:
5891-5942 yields 51.6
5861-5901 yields 50.5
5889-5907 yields 47.2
